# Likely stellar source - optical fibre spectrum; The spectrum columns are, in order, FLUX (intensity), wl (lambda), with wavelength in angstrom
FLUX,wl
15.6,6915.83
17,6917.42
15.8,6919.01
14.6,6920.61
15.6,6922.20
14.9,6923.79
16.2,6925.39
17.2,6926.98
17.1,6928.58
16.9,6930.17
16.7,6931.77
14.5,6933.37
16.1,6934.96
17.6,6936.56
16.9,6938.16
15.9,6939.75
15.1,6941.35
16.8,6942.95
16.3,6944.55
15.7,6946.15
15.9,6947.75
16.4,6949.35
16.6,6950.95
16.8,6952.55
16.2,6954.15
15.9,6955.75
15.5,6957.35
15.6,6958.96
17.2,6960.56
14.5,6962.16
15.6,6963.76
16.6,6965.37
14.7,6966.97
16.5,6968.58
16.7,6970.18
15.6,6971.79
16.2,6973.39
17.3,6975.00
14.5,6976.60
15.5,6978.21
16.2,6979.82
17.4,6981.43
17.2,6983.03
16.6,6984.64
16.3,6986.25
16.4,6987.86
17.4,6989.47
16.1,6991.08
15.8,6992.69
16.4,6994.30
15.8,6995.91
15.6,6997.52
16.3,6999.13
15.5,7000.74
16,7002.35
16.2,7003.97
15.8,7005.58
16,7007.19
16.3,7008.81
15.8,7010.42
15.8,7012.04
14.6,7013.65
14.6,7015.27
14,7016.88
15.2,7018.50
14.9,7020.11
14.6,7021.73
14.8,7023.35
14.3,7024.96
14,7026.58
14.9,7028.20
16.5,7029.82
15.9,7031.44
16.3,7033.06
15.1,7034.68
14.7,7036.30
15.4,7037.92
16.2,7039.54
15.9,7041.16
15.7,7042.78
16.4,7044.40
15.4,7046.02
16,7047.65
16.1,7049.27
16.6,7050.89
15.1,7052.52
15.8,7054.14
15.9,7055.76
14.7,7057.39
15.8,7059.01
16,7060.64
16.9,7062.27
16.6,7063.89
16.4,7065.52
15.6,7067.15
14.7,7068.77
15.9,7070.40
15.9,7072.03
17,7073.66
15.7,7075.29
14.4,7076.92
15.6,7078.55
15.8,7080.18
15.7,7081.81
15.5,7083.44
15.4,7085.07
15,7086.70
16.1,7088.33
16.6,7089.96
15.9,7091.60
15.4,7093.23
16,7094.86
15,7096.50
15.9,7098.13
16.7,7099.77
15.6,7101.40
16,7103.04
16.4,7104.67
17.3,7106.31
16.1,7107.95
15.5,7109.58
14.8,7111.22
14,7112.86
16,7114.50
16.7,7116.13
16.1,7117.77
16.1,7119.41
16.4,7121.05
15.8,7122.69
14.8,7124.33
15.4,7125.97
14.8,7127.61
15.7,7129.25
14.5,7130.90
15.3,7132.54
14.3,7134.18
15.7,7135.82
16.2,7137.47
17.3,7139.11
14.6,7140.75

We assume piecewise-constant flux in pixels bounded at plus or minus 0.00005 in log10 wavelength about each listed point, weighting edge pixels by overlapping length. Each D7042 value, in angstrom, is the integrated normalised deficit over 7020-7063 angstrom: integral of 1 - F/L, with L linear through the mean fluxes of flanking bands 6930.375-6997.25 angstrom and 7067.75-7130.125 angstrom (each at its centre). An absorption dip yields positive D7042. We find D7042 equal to 1.0 angstrom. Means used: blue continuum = 16.2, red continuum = 15.7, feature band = 15.6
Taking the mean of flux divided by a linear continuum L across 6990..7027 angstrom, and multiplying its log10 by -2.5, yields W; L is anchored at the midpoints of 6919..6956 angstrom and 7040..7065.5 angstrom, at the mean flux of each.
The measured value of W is 0.04 mag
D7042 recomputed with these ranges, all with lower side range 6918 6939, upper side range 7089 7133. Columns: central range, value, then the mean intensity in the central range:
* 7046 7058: 0.1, 15.7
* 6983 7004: -0.3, 16.2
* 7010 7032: 1.4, 15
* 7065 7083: 0.2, 15.7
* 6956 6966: 0.2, 15.8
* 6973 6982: -0.1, 16.1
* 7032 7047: 0.2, 15.7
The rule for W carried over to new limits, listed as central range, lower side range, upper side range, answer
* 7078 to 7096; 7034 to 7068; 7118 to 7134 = -0.01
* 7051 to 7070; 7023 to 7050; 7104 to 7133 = -0.02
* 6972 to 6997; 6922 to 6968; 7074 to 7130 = -0.02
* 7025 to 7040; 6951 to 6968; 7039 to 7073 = 0.04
